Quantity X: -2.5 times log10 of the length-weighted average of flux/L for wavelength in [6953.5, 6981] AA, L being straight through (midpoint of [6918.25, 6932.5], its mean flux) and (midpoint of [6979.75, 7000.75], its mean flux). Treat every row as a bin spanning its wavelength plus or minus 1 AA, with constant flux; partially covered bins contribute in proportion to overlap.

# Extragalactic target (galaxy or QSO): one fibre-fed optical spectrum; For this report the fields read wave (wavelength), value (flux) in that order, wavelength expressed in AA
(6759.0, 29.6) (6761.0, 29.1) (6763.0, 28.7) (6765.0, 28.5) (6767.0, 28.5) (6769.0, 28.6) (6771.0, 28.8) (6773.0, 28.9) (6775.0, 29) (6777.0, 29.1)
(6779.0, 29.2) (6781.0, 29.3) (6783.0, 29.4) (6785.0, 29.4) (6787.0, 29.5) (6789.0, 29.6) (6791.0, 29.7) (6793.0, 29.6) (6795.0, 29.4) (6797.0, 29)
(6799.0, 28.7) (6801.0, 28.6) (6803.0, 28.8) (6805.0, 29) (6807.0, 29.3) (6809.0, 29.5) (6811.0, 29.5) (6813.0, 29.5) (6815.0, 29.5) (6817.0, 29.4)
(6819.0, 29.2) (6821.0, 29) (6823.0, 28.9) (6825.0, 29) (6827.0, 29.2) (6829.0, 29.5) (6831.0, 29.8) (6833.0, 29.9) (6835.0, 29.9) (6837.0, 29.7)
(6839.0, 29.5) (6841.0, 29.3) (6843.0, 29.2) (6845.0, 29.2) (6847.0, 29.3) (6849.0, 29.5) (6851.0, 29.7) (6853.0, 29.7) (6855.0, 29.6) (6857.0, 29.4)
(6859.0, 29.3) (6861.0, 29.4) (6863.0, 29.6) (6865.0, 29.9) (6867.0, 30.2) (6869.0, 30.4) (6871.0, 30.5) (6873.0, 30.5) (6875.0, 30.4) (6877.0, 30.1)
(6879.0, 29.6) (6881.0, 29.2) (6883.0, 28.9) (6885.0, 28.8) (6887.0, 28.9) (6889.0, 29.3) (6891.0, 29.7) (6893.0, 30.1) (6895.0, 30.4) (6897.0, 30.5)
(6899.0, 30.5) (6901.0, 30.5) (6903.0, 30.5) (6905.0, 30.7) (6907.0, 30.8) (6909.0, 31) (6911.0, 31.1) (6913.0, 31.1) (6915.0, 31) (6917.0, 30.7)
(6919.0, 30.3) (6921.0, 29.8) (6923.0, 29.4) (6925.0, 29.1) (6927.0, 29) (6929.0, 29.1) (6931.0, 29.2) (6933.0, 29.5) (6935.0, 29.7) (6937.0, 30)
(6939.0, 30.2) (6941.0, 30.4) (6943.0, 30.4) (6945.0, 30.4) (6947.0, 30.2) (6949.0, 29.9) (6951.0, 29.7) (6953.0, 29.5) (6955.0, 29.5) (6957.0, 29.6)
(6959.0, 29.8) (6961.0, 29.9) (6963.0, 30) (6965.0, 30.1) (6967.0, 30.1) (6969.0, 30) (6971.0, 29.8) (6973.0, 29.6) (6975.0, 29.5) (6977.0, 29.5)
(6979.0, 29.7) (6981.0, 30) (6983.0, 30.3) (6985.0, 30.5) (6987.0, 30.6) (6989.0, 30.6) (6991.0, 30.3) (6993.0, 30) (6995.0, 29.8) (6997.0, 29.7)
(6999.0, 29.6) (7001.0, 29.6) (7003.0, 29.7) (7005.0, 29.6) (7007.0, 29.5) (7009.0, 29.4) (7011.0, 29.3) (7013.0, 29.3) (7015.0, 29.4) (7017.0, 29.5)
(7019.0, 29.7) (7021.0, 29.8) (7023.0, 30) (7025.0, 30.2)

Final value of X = 0.00 mag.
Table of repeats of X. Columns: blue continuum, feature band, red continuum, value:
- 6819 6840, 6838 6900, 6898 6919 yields 0.01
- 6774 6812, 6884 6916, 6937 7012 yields -0.02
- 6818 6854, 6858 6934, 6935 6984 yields -0.01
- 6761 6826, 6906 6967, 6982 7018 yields -0.01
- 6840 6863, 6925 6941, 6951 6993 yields 0.01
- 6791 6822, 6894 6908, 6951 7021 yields -0.04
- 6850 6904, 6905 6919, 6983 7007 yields -0.04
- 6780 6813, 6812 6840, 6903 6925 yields 0.01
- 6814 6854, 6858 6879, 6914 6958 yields -0.02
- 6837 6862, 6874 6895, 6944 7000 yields 0.00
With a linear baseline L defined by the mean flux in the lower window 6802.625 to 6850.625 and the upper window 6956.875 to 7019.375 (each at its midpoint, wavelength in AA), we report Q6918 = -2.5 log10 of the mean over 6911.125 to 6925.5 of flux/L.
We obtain -0.02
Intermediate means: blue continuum 29.4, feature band 30.3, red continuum 29.8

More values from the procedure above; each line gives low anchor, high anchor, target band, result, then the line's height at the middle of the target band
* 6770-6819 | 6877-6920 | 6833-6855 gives 0.01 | 29.7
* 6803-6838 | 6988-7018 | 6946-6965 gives -0.01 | 29.6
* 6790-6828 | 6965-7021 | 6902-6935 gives -0.02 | 29.6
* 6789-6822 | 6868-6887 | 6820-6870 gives 0.00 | 29.5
